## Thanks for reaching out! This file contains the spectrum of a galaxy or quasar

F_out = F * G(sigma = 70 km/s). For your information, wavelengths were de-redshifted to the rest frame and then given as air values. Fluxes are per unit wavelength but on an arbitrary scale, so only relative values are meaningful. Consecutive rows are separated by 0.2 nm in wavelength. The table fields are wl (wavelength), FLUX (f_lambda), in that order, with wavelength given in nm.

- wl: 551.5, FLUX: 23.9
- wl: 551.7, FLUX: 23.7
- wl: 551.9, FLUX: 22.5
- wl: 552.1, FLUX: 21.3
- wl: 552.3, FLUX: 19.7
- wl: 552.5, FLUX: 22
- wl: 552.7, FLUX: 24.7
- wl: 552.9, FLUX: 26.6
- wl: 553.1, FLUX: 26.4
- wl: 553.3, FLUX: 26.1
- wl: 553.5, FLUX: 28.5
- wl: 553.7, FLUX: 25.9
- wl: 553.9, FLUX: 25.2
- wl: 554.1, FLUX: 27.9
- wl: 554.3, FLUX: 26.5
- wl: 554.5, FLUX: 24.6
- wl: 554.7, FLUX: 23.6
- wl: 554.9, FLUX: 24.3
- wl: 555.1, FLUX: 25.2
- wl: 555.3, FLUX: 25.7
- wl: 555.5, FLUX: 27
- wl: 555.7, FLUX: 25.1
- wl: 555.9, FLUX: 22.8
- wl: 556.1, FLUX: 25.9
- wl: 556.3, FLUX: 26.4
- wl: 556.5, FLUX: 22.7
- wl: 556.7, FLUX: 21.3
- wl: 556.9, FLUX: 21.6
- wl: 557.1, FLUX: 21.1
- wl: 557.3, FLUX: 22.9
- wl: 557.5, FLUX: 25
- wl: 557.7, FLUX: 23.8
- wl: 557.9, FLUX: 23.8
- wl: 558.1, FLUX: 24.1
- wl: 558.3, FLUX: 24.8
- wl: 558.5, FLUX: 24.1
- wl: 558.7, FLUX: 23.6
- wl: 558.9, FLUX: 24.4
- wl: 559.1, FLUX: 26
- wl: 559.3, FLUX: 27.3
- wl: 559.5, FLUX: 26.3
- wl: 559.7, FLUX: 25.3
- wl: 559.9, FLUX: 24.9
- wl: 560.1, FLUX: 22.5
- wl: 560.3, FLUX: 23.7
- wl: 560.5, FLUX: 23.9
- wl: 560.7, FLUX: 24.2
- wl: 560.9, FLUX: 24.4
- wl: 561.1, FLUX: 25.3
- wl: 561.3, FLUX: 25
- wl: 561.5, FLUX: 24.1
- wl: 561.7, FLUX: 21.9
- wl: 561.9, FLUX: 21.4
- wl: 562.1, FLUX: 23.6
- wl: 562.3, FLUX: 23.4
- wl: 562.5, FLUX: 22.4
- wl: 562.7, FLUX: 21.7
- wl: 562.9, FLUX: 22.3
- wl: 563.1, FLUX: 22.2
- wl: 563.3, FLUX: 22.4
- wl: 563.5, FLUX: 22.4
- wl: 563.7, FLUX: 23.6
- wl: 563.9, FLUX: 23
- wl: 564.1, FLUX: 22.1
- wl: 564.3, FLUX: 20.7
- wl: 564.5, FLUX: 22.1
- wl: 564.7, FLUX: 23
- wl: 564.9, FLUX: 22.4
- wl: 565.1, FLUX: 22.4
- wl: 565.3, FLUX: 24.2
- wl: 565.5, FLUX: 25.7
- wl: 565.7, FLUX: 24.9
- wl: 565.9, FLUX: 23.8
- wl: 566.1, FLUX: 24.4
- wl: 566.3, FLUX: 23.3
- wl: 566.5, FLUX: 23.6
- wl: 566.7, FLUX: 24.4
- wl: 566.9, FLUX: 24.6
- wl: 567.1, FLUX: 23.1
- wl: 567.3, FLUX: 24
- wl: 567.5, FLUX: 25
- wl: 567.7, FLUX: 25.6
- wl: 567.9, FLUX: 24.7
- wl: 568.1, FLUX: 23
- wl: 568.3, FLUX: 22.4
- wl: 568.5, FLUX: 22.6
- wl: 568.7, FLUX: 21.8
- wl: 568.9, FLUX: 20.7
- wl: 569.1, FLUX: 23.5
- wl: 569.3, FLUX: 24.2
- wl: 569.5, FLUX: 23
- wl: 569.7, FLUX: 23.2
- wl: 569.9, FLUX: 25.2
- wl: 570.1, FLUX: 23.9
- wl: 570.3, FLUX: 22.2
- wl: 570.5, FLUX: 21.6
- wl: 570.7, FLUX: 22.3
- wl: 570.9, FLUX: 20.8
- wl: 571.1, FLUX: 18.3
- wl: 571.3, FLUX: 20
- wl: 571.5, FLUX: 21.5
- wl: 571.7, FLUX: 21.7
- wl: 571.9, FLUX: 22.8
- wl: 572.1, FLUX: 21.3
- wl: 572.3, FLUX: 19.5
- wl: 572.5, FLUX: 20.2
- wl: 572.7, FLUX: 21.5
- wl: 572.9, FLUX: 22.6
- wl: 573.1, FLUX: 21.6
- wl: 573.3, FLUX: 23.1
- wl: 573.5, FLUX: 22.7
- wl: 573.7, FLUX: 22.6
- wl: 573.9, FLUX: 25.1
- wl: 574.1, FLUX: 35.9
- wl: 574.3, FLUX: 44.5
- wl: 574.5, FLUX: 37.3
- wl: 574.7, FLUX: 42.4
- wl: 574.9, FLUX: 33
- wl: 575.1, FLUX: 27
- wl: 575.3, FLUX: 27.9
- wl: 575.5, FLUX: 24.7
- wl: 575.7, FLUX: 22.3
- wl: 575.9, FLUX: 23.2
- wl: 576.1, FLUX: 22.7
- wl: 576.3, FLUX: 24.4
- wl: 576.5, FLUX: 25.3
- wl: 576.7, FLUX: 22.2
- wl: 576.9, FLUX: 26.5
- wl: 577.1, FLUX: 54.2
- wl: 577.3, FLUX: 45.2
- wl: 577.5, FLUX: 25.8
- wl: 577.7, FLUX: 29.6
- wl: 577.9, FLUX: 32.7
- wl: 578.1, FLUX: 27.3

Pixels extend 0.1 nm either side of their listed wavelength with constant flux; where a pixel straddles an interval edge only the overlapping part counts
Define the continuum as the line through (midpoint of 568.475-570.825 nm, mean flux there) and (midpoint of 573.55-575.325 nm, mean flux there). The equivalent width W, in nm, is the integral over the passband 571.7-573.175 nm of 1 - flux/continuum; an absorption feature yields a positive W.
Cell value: 0.37 nm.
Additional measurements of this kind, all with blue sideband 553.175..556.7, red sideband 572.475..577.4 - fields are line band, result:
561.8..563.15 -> 0.22 nm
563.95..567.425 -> 0.48 nm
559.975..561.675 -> 0.15 nm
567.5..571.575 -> 0.78 nm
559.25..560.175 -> 0.03 nm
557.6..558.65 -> 0.07 nm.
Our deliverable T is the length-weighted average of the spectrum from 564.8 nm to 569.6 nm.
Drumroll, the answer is 23.6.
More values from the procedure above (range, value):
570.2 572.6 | 21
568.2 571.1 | 22.5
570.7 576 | 25.5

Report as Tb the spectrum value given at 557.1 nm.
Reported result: 21.1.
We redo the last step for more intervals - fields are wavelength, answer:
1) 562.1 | 23.6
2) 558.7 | 23.6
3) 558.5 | 24.1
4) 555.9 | 22.8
